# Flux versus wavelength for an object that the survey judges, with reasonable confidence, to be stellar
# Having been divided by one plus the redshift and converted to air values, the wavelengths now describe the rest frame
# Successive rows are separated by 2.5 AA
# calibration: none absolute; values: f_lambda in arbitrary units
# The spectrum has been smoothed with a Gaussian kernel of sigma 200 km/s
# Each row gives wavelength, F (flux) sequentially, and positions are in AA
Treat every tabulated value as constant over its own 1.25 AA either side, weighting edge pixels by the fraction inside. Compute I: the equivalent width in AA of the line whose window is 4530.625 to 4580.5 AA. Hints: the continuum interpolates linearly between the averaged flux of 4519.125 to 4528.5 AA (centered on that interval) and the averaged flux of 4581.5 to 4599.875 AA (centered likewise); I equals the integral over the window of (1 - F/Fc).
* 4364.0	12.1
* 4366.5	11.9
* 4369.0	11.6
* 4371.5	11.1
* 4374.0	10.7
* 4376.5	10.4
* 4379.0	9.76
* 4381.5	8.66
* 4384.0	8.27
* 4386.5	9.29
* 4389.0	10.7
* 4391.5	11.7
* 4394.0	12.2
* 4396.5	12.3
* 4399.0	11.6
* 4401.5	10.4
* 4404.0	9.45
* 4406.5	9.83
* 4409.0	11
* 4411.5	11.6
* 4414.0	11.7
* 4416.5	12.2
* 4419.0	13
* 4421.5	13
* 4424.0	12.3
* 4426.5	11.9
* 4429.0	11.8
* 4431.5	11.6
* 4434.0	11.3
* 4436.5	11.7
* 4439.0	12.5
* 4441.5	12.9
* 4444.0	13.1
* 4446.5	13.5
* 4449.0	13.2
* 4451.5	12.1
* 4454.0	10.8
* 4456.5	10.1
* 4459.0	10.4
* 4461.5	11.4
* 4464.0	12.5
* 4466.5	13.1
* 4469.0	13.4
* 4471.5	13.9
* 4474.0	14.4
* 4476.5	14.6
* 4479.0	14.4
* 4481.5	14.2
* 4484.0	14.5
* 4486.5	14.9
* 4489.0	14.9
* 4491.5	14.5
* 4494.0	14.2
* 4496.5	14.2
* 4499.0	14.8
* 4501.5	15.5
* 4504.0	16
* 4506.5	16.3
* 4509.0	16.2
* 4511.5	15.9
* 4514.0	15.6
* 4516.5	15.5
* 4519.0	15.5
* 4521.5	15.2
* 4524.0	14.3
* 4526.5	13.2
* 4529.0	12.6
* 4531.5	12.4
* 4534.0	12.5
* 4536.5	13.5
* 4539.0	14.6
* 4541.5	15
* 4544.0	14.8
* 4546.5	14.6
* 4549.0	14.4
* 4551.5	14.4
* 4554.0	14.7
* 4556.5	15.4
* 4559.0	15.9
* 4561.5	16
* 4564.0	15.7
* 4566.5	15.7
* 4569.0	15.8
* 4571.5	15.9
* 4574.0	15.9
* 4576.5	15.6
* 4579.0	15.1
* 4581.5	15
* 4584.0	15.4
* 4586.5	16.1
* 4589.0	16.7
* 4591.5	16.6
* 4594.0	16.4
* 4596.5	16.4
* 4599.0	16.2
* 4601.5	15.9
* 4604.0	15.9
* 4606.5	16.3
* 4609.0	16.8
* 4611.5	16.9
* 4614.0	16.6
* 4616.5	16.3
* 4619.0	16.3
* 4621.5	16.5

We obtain 0.9 AA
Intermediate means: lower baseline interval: 14.3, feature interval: 14.9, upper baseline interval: 16.2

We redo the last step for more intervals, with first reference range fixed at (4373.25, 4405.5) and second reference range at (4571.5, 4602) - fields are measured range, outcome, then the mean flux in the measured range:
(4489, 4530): -3.6 AA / 15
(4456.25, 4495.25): -2.1 AA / 13.5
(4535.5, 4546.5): 0.1 AA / 14.5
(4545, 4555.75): 0.3 AA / 14.6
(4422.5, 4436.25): -0.3 AA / 11.8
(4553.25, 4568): -0.4 AA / 15.6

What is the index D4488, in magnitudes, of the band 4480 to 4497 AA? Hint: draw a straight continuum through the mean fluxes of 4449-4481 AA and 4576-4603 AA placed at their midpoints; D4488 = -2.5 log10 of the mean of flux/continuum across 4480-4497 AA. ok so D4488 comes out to -0.10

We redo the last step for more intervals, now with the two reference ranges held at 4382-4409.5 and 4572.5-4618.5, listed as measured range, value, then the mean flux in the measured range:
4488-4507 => -0.123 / 15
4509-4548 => -0.013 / 14.4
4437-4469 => -0.003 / 12.2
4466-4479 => -0.105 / 14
